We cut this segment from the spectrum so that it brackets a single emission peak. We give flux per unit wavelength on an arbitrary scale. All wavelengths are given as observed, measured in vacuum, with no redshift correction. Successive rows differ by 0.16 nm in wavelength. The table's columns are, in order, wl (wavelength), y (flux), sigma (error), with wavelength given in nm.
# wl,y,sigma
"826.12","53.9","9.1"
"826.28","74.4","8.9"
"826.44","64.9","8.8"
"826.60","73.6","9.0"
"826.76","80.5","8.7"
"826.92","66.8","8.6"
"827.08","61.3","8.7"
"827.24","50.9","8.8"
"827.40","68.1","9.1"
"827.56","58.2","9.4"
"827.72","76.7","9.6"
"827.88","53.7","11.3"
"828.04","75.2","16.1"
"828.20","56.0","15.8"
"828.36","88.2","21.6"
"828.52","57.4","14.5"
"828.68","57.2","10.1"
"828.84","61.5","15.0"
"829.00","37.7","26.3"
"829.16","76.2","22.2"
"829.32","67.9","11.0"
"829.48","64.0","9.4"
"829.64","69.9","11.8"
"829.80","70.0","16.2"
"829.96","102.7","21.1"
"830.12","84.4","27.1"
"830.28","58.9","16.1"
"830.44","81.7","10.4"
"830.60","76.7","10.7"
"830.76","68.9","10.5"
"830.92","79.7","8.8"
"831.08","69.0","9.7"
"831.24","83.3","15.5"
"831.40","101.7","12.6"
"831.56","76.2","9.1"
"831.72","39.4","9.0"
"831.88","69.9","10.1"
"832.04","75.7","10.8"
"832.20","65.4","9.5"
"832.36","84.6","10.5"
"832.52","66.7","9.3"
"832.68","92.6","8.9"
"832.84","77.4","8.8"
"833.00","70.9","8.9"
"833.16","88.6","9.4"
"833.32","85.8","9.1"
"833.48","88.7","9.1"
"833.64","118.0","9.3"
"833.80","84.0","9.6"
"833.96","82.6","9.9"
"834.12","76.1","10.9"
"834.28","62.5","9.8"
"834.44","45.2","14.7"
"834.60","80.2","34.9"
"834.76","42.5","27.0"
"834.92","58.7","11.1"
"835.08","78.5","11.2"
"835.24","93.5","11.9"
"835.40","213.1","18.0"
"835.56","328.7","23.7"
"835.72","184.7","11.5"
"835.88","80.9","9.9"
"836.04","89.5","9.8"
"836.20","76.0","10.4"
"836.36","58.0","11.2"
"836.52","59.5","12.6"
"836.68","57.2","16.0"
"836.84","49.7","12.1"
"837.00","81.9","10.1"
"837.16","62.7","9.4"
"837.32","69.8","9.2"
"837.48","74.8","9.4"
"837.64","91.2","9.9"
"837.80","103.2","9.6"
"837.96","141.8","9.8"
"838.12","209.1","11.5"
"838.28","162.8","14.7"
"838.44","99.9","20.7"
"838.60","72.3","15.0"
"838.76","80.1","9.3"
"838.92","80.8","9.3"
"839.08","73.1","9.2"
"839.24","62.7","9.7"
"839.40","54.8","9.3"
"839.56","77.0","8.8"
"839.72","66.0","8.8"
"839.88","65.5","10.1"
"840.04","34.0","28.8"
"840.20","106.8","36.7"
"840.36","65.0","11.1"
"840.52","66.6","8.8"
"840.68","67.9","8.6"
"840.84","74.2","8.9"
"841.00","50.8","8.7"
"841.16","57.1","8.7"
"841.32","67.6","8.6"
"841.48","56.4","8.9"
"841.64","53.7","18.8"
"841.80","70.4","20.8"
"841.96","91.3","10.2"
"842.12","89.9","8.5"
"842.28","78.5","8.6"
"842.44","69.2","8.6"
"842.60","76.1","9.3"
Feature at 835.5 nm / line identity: Halpha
